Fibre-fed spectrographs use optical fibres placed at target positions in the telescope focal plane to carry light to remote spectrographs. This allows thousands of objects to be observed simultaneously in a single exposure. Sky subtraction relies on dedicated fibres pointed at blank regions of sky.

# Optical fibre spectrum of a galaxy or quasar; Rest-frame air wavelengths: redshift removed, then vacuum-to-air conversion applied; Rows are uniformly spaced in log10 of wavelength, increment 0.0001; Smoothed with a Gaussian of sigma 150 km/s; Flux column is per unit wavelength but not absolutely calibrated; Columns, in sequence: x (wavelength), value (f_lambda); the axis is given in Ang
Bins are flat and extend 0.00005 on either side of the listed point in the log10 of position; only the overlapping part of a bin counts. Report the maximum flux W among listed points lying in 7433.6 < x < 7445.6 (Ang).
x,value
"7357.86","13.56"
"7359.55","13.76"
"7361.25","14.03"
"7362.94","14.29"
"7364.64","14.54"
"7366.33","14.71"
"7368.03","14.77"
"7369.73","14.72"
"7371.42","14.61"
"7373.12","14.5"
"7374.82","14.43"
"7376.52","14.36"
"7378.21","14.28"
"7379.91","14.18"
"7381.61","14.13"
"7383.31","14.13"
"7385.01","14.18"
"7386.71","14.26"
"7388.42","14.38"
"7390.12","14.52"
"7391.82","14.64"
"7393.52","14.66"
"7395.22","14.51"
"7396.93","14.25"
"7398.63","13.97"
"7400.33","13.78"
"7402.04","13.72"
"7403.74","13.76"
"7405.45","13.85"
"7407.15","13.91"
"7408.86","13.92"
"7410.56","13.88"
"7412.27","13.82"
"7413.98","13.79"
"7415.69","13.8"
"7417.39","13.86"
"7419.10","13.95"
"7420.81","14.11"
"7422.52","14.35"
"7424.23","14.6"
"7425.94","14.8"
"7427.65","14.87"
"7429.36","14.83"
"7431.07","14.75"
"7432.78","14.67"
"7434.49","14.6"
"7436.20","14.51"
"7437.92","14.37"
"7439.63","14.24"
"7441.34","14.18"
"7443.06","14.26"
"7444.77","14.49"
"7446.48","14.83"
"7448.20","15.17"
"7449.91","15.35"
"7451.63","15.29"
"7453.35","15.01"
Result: 14.6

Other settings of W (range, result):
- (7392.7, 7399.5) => 14.66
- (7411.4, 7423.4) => 14.35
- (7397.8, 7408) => 13.97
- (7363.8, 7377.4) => 14.77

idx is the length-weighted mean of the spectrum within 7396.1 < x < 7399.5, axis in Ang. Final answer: 14.1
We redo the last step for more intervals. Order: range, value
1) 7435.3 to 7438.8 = 14.4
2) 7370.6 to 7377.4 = 14.5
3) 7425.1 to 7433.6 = 14.8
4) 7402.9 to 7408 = 13.8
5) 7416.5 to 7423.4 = 14.1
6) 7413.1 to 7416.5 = 13.8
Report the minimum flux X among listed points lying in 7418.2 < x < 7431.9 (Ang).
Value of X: 13.95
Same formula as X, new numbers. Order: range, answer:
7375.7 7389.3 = 14.13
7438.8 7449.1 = 14.18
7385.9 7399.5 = 13.97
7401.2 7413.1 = 13.72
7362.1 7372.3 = 14.29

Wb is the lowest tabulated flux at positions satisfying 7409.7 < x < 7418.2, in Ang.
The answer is 13.79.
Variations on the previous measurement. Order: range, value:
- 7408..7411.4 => 13.88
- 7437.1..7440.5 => 14.24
